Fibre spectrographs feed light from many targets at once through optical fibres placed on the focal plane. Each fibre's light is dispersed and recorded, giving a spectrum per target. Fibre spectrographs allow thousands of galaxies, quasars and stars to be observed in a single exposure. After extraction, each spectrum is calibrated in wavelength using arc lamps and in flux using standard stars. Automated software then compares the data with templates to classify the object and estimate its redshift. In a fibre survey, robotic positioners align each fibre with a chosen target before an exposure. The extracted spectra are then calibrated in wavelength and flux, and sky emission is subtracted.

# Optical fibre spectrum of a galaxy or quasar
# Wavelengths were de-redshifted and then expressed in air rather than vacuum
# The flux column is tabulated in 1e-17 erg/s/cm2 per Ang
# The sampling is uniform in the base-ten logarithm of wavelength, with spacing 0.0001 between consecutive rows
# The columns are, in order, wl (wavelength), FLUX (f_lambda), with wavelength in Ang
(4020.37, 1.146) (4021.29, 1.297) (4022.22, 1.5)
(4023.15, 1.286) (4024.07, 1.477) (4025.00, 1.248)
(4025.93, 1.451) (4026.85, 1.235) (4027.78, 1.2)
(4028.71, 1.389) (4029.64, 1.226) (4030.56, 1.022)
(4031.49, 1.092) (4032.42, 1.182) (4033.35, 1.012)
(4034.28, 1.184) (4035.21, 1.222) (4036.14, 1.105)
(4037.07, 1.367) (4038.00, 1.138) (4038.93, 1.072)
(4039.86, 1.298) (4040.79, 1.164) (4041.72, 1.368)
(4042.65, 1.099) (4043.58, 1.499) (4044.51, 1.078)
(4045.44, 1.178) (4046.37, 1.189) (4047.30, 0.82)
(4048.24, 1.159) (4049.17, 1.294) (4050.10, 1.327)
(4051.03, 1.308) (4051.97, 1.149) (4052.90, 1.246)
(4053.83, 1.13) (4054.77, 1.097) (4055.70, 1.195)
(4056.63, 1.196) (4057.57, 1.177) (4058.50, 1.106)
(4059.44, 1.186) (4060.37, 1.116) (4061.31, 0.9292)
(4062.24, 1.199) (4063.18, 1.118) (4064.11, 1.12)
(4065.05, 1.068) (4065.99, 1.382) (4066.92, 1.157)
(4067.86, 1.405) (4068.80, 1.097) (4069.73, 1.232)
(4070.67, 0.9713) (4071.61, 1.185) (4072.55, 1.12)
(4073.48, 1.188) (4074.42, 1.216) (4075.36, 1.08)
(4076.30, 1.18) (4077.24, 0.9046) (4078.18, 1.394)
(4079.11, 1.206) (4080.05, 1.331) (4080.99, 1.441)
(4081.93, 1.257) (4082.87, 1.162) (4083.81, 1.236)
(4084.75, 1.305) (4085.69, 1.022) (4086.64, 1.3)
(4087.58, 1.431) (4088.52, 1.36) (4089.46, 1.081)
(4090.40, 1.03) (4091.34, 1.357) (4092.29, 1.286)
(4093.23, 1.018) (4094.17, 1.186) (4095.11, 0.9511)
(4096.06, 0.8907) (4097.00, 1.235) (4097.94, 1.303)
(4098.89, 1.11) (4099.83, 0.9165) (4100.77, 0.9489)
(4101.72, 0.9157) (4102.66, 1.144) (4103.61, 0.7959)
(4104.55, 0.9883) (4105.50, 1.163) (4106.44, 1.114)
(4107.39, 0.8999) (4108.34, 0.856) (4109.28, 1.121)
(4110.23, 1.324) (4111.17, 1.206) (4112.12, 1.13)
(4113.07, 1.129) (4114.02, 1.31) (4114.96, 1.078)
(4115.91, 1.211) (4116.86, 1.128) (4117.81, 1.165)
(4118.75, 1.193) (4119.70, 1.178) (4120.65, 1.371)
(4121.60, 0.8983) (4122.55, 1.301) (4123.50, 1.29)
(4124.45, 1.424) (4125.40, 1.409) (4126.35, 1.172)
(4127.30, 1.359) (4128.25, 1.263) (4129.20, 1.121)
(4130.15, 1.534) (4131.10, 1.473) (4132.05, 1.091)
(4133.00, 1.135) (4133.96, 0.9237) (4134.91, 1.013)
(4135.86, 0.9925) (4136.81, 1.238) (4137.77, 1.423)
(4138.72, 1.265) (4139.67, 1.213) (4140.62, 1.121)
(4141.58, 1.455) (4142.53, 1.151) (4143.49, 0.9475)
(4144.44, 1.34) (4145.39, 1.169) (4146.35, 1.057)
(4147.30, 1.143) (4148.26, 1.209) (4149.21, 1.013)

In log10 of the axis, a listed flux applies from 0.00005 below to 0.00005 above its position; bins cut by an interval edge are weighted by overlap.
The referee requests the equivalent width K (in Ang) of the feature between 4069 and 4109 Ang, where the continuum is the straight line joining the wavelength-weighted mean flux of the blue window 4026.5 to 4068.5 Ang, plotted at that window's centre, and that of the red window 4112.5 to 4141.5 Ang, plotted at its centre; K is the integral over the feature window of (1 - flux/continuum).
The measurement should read 2.1 Ang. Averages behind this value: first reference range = 1.18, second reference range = 1.22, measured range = 1.14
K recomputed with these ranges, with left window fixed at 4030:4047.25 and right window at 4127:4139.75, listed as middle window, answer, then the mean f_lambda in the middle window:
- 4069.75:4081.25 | 0.1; 1.18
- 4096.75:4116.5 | 1.9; 1.09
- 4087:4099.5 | 0.3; 1.17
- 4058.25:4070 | 0.2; 1.16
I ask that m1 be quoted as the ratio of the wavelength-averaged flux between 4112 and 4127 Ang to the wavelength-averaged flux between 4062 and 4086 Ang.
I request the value 1.02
